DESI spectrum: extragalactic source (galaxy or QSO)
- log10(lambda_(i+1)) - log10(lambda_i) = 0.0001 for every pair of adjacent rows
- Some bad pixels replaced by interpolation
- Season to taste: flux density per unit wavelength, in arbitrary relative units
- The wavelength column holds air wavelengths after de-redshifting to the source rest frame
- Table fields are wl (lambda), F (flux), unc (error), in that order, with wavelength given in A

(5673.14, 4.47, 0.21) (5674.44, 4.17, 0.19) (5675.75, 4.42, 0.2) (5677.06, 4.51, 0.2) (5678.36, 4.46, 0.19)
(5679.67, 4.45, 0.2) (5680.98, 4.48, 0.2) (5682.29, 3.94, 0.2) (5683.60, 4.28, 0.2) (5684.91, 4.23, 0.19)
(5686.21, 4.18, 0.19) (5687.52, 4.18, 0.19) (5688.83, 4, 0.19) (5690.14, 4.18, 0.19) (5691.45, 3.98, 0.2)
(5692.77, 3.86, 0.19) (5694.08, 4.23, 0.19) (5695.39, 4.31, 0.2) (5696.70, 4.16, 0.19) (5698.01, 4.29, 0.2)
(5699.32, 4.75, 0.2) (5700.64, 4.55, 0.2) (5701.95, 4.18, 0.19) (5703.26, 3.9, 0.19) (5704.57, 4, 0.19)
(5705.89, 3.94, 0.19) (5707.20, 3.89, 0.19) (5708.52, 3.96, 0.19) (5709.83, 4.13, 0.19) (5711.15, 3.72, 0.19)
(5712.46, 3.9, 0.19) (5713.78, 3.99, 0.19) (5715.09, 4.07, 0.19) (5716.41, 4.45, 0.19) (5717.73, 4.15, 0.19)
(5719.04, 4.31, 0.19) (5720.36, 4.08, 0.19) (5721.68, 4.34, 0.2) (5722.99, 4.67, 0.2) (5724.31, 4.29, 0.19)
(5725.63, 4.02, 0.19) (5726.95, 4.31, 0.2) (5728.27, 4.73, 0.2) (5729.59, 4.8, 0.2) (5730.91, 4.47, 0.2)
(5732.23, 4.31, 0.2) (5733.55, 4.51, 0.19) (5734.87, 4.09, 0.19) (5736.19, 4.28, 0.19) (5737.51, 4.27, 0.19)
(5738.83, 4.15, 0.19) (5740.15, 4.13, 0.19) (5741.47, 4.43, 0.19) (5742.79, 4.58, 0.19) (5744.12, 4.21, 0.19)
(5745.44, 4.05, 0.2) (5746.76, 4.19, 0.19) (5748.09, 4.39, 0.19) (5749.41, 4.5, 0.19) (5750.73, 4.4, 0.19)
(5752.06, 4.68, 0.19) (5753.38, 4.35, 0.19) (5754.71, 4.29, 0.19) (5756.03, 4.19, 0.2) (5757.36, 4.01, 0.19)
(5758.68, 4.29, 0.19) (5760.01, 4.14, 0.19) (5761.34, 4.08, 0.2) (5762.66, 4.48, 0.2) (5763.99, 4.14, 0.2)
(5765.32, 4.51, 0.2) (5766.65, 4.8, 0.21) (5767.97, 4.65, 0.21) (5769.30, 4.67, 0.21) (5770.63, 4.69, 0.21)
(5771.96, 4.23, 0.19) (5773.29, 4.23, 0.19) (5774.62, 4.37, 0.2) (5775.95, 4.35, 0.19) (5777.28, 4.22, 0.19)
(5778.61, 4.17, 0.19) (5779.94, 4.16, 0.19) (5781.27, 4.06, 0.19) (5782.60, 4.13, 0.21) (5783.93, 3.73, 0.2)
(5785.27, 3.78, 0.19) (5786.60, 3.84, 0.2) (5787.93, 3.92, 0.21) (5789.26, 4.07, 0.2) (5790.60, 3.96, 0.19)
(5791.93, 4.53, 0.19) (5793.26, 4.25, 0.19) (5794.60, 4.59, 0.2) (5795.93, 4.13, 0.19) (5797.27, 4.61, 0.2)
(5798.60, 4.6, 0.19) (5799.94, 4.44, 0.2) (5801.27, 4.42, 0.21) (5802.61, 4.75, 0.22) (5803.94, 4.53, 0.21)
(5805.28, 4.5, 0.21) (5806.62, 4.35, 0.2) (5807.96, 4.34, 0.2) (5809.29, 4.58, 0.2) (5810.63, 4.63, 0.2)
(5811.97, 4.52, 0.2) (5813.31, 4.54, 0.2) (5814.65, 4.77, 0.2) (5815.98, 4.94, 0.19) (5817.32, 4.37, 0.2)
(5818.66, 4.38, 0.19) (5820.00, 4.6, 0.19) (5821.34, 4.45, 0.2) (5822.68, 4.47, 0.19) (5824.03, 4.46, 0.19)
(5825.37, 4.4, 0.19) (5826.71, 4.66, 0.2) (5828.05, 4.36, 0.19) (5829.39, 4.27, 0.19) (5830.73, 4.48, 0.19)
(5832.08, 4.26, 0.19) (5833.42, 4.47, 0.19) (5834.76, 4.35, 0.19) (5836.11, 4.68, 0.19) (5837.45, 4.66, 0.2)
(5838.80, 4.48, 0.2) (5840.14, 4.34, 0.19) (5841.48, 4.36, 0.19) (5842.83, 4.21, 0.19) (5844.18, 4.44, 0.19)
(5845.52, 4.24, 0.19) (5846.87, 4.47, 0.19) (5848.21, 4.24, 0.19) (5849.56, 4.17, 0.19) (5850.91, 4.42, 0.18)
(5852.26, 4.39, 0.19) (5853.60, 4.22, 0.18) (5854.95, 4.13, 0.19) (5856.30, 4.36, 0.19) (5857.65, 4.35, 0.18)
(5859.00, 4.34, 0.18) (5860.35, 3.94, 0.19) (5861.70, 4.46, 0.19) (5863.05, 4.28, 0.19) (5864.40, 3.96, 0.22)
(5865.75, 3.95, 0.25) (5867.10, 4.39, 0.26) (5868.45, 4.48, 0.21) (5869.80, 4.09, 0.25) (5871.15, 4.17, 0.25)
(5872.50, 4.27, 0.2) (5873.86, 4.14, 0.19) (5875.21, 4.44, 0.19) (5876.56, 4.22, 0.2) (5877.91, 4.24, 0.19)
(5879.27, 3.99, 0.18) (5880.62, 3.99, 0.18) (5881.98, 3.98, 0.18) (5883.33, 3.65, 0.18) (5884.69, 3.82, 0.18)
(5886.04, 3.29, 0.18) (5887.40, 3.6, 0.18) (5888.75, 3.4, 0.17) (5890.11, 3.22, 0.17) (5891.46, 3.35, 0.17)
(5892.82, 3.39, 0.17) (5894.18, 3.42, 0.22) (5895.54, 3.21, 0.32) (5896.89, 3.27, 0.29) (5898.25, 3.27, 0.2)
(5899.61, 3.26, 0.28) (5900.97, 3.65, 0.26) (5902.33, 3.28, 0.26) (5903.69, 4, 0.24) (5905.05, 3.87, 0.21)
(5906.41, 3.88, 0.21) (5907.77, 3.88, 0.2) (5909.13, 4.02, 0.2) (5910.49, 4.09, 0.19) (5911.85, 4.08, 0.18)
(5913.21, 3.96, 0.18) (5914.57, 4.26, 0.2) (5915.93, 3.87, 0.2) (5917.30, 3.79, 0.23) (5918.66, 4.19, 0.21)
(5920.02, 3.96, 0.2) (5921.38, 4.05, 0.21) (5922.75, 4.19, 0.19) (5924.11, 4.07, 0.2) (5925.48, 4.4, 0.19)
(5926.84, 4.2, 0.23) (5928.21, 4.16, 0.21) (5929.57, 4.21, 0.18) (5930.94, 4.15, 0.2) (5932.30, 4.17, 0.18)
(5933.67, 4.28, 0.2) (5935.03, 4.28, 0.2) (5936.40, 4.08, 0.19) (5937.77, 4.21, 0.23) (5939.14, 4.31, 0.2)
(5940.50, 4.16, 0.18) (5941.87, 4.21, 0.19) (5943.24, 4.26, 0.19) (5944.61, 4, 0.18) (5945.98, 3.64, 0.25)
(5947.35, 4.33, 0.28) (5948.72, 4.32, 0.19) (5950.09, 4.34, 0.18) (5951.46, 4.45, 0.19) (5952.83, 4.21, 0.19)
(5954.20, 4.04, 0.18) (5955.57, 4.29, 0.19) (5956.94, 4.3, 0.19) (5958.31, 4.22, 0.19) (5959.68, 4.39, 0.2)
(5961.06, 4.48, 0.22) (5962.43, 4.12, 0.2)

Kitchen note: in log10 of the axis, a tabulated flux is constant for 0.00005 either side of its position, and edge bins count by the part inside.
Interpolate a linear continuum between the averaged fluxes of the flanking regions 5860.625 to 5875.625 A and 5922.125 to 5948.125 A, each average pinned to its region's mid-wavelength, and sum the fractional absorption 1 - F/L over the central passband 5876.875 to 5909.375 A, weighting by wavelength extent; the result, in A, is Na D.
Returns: 4.5 A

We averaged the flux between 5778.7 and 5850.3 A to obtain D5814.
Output 4.37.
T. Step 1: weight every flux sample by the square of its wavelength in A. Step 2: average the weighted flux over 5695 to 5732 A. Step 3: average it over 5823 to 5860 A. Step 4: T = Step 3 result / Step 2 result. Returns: 1.08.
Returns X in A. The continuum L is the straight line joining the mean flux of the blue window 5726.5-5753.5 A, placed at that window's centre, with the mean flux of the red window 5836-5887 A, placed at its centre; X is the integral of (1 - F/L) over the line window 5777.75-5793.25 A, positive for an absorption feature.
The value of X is 1.0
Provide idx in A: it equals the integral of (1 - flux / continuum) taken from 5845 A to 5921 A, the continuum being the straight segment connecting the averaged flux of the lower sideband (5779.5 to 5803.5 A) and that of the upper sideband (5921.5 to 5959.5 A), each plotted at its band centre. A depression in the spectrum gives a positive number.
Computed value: 4.7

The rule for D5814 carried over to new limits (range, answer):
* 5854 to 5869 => 4.24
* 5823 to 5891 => 4.2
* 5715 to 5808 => 4.32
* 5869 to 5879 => 4.22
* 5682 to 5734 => 4.21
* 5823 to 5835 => 4.42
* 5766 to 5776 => 4.51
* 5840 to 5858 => 4.31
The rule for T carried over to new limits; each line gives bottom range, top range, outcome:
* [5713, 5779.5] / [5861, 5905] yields 0.92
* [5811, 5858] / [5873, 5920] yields 0.87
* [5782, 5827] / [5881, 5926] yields 0.88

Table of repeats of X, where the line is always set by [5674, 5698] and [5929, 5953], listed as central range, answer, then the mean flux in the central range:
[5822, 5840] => -1.06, 4.46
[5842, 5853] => -0.30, 4.32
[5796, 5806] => -0.74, 4.52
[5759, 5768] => -0.34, 4.38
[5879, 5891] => 1.61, 3.64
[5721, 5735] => -0.68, 4.42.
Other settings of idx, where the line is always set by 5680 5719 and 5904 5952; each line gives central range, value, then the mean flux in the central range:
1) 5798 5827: -2.8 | 4.53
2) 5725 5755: -1.6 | 4.35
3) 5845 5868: -0.7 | 4.26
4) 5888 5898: 1.9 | 3.32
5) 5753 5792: -0.9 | 4.23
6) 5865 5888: 0.5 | 4.04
